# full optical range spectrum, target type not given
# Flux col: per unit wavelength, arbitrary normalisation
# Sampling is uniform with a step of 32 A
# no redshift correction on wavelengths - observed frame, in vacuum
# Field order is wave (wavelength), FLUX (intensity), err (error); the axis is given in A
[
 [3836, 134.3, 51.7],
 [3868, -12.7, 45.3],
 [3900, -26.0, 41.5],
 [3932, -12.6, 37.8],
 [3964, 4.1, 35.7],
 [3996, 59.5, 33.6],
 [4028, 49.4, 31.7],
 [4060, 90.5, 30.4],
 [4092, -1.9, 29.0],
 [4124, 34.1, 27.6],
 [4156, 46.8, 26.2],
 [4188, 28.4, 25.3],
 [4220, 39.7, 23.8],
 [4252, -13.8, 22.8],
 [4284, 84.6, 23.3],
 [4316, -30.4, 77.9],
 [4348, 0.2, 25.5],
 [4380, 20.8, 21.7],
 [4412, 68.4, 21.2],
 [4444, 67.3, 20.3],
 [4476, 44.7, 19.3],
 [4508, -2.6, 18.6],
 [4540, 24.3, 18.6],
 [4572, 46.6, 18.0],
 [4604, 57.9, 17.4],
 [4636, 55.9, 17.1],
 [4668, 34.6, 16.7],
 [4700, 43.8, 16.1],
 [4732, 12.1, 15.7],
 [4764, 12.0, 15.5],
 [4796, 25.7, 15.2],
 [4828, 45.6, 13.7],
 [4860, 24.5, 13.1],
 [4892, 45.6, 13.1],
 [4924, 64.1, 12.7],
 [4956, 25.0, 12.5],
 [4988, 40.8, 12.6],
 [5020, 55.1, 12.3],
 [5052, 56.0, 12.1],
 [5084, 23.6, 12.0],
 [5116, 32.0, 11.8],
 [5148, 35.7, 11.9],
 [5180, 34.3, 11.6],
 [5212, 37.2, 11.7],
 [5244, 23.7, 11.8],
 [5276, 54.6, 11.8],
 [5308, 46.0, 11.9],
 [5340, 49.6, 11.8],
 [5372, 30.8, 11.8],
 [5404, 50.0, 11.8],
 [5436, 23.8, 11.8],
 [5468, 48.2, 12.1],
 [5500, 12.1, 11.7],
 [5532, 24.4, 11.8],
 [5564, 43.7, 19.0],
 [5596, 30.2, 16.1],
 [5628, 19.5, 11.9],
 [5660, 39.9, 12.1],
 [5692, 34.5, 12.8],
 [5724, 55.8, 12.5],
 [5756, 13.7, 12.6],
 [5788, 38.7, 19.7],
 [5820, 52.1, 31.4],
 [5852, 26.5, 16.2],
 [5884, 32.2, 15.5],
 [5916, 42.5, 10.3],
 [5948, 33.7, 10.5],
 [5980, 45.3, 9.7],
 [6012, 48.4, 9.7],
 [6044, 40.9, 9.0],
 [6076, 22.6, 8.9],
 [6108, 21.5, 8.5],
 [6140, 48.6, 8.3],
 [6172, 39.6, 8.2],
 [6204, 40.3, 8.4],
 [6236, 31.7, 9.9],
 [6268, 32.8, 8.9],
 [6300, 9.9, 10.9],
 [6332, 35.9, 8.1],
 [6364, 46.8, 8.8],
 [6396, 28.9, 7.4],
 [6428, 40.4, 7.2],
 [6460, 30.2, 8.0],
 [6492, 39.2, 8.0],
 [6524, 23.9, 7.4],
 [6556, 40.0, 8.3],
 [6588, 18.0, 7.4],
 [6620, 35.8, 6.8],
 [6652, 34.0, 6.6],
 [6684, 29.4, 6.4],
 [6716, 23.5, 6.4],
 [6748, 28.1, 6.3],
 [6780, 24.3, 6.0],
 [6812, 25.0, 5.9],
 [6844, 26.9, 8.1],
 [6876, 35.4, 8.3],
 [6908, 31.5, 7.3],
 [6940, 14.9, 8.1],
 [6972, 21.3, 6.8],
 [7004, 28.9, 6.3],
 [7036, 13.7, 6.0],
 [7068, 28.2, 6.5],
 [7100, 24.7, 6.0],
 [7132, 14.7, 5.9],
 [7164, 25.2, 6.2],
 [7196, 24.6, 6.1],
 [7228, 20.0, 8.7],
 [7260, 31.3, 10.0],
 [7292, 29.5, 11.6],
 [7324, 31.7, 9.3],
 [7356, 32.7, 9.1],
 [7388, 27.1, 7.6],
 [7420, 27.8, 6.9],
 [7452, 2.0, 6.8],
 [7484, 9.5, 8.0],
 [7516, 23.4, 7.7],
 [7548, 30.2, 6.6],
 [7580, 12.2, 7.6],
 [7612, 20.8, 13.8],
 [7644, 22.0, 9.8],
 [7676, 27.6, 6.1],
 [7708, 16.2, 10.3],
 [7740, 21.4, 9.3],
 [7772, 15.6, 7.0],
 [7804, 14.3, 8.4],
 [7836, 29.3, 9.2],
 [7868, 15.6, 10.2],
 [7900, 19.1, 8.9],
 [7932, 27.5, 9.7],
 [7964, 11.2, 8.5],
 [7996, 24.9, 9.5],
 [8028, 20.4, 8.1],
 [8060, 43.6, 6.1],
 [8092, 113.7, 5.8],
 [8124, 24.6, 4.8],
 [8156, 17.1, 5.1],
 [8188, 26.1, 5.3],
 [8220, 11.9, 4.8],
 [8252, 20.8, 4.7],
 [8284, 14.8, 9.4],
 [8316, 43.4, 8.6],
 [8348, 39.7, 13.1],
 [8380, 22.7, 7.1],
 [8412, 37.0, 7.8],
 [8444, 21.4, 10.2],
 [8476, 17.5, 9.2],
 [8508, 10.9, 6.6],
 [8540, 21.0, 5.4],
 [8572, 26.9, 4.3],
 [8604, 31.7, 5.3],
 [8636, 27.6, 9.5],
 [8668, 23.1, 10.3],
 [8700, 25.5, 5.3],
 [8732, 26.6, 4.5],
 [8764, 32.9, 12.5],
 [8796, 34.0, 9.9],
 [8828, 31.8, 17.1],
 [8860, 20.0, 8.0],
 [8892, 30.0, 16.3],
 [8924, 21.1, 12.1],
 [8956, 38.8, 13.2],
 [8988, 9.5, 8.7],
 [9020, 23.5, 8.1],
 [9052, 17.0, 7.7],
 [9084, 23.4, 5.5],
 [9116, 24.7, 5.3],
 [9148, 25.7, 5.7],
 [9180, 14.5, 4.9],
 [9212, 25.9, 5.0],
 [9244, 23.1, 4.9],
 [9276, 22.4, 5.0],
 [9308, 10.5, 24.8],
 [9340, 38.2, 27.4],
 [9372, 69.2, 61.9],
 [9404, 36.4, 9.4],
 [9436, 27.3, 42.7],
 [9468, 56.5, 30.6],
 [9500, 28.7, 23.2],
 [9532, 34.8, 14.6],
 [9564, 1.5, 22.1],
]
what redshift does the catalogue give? 1.167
